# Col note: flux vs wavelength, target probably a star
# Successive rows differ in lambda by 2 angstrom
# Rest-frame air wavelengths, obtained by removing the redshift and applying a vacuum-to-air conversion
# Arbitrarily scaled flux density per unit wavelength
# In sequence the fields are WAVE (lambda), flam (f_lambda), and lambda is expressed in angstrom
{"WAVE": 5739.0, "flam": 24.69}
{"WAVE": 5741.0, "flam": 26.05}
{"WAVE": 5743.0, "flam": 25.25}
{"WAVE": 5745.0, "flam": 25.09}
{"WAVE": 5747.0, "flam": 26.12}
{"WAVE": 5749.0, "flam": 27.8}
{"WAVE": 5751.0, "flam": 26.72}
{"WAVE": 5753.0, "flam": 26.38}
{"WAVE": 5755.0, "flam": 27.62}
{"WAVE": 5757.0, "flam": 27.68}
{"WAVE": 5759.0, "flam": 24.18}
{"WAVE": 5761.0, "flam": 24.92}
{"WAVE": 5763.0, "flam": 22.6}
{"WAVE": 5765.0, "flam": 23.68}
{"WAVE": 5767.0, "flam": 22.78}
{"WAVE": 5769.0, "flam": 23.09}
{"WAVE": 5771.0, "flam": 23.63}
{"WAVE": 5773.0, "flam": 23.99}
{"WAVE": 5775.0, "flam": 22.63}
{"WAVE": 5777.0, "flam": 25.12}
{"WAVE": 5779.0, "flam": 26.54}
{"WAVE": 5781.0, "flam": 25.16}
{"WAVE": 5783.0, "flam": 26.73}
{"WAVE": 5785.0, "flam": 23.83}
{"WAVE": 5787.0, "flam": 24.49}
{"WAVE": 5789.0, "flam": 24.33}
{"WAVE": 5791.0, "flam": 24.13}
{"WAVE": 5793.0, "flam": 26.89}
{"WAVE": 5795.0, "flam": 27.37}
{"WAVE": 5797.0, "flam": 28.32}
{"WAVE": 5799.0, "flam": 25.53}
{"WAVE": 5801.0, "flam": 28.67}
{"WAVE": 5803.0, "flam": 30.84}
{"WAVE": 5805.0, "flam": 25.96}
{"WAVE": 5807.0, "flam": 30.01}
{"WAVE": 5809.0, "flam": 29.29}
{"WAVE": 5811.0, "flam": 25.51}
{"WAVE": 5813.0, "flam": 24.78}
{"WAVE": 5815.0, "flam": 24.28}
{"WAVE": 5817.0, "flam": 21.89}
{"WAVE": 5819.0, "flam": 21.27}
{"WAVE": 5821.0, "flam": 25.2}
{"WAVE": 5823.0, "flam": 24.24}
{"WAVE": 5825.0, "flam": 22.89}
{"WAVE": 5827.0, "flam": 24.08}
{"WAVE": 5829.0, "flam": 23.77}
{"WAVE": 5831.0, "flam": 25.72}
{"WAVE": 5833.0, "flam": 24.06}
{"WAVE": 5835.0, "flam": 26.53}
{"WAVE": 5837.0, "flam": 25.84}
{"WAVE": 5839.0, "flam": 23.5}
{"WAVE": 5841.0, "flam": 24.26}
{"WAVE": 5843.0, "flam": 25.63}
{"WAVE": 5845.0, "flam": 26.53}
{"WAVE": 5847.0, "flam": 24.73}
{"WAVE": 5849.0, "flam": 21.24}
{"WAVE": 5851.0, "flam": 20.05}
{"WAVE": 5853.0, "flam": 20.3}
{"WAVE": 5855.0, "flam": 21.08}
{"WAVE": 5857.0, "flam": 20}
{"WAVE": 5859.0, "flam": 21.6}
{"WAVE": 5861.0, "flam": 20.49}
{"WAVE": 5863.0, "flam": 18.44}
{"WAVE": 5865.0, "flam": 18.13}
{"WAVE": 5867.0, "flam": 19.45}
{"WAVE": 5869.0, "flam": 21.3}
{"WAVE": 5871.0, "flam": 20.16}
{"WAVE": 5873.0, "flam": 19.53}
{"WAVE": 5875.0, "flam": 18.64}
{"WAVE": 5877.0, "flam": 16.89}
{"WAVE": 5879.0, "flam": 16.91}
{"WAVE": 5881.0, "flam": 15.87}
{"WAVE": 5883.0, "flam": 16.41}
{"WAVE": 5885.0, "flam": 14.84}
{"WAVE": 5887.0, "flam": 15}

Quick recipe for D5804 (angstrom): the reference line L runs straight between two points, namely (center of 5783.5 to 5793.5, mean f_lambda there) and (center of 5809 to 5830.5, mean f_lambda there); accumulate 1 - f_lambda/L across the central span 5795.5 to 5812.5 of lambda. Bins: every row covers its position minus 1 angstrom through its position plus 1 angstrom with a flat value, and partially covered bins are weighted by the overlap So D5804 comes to -2.4 angstrom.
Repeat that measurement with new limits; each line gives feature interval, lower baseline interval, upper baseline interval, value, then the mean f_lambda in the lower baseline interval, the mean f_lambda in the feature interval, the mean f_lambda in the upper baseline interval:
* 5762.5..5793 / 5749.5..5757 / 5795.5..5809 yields 3.7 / 27.1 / 24.3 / 28.3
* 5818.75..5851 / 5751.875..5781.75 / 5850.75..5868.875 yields -4.6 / 24.7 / 24.3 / 20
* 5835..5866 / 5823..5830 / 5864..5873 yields -1.1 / 23.7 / 22.3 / 19.7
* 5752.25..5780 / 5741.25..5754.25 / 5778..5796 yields 1.4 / 26.2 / 24.6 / 25.5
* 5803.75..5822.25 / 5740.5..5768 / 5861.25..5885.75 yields -3.0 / 25.5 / 25.4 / 18.2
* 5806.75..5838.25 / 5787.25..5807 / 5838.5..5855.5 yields 0.2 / 27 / 24.8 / 23.1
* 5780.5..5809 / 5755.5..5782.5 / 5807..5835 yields -2.5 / 24.4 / 26.7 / 24.7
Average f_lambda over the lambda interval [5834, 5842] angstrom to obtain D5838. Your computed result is 25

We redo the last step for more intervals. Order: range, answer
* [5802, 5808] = 28.9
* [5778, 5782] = 25.9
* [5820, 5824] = 24.7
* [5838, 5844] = 24.5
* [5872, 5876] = 19.1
